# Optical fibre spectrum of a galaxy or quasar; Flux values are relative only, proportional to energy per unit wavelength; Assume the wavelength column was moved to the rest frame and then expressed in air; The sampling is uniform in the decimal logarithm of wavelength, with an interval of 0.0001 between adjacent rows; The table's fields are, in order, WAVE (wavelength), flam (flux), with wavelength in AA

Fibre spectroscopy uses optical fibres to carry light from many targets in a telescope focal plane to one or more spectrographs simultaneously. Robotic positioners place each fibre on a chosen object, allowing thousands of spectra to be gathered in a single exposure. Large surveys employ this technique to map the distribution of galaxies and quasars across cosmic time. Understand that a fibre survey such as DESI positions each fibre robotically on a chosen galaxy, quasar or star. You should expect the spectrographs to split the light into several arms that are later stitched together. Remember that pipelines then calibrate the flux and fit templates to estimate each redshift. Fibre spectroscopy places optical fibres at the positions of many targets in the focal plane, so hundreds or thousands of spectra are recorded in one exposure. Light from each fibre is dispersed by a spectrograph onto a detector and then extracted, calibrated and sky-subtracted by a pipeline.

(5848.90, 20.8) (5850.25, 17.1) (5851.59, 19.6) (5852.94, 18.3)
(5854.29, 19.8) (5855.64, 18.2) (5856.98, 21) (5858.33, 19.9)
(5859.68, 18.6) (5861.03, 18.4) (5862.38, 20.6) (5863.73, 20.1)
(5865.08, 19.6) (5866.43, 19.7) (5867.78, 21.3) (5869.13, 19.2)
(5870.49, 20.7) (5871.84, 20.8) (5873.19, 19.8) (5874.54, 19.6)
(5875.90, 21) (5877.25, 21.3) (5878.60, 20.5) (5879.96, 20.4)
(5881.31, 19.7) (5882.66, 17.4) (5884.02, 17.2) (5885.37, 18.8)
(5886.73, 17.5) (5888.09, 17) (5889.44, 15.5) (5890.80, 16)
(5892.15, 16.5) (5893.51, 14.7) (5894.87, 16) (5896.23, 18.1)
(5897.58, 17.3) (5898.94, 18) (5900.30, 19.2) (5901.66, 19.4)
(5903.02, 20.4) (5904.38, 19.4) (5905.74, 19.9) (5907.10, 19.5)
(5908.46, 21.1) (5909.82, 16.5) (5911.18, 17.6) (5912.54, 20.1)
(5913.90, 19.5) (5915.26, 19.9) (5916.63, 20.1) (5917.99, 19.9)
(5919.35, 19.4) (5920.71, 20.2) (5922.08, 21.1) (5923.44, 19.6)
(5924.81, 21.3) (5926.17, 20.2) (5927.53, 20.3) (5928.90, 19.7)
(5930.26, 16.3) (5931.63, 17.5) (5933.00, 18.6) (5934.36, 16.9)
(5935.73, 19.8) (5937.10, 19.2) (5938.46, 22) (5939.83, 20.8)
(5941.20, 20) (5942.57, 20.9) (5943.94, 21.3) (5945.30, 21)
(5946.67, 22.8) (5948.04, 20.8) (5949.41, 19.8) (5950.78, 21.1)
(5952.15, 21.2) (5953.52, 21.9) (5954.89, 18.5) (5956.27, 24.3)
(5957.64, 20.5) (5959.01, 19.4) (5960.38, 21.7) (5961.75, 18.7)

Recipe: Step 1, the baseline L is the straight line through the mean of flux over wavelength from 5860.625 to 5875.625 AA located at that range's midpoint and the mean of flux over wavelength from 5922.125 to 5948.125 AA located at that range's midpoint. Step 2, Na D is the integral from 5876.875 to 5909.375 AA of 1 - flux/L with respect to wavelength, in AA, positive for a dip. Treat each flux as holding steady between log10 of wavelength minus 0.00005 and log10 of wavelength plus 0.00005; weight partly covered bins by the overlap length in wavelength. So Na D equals 2.7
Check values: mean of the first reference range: 20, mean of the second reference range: 20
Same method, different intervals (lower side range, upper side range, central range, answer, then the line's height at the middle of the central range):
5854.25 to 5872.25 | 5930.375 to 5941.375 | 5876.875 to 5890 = 0.77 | 19.6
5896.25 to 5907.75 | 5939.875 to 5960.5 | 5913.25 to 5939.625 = 0.61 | 20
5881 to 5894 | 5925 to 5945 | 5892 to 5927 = -1.65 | 18.2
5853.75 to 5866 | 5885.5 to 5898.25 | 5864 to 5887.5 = -2.03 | 18.1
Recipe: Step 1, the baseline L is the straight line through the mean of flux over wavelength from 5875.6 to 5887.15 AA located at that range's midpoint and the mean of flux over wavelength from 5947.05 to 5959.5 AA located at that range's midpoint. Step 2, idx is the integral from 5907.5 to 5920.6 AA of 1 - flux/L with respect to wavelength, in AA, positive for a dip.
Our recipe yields 0.4 AA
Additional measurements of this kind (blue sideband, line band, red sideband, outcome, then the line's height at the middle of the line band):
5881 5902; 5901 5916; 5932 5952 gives -0.9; 18.3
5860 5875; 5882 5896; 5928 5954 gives 2.3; 20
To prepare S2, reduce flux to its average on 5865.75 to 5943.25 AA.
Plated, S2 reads 19.1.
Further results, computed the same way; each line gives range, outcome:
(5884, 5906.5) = 17.7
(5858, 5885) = 19.8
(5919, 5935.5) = 19.3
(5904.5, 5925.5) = 19.7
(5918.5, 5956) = 20.1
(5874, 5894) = 18.2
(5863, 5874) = 20.1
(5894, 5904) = 18.3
